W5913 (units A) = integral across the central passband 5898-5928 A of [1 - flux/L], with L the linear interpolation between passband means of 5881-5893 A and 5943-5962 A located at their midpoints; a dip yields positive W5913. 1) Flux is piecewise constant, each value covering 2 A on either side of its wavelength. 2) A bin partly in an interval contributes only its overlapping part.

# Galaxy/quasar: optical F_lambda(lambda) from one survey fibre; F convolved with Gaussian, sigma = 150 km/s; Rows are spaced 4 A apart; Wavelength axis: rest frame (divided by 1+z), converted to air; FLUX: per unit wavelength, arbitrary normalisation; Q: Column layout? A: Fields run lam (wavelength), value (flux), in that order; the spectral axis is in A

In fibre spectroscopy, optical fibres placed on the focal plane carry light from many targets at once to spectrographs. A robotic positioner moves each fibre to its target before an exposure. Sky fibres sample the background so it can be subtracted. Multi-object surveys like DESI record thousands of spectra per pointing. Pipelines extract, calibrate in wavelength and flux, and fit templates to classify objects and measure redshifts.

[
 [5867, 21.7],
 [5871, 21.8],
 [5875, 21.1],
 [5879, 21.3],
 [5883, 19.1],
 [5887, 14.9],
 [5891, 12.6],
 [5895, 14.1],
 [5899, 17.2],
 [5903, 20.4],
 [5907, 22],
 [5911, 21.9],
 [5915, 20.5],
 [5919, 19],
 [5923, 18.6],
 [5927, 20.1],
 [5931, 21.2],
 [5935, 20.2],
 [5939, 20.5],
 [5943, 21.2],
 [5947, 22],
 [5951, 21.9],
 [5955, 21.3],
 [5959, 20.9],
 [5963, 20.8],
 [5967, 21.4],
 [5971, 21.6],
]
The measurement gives -3.7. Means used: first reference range 15.5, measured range 20.1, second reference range 21.5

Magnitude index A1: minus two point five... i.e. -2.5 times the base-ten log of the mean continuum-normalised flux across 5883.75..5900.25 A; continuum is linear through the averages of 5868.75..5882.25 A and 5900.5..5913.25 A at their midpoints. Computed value 0.38 mag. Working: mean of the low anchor 21.2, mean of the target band 14.9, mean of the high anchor 21.2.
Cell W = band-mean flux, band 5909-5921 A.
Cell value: 20.5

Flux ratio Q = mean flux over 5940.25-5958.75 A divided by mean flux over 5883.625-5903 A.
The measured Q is 1.4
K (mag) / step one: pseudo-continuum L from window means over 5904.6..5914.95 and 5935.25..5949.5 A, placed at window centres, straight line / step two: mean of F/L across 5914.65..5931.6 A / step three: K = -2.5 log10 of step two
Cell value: 0.09 mag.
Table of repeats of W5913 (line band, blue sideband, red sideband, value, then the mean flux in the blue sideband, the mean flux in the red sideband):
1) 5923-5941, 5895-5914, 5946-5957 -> 0.5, 19.7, 21.7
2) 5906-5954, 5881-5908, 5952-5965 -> -3.8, 17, 21.1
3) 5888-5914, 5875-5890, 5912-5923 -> 1.6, 18.4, 19.7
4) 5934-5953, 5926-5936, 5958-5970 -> -0.4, 20.6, 21.1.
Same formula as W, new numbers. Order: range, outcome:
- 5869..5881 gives 21.4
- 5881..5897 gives 15.2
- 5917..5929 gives 19.2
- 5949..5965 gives 21.2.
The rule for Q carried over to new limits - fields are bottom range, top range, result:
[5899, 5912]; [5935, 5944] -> 1.00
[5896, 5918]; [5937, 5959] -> 1.06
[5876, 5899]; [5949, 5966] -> 1.27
